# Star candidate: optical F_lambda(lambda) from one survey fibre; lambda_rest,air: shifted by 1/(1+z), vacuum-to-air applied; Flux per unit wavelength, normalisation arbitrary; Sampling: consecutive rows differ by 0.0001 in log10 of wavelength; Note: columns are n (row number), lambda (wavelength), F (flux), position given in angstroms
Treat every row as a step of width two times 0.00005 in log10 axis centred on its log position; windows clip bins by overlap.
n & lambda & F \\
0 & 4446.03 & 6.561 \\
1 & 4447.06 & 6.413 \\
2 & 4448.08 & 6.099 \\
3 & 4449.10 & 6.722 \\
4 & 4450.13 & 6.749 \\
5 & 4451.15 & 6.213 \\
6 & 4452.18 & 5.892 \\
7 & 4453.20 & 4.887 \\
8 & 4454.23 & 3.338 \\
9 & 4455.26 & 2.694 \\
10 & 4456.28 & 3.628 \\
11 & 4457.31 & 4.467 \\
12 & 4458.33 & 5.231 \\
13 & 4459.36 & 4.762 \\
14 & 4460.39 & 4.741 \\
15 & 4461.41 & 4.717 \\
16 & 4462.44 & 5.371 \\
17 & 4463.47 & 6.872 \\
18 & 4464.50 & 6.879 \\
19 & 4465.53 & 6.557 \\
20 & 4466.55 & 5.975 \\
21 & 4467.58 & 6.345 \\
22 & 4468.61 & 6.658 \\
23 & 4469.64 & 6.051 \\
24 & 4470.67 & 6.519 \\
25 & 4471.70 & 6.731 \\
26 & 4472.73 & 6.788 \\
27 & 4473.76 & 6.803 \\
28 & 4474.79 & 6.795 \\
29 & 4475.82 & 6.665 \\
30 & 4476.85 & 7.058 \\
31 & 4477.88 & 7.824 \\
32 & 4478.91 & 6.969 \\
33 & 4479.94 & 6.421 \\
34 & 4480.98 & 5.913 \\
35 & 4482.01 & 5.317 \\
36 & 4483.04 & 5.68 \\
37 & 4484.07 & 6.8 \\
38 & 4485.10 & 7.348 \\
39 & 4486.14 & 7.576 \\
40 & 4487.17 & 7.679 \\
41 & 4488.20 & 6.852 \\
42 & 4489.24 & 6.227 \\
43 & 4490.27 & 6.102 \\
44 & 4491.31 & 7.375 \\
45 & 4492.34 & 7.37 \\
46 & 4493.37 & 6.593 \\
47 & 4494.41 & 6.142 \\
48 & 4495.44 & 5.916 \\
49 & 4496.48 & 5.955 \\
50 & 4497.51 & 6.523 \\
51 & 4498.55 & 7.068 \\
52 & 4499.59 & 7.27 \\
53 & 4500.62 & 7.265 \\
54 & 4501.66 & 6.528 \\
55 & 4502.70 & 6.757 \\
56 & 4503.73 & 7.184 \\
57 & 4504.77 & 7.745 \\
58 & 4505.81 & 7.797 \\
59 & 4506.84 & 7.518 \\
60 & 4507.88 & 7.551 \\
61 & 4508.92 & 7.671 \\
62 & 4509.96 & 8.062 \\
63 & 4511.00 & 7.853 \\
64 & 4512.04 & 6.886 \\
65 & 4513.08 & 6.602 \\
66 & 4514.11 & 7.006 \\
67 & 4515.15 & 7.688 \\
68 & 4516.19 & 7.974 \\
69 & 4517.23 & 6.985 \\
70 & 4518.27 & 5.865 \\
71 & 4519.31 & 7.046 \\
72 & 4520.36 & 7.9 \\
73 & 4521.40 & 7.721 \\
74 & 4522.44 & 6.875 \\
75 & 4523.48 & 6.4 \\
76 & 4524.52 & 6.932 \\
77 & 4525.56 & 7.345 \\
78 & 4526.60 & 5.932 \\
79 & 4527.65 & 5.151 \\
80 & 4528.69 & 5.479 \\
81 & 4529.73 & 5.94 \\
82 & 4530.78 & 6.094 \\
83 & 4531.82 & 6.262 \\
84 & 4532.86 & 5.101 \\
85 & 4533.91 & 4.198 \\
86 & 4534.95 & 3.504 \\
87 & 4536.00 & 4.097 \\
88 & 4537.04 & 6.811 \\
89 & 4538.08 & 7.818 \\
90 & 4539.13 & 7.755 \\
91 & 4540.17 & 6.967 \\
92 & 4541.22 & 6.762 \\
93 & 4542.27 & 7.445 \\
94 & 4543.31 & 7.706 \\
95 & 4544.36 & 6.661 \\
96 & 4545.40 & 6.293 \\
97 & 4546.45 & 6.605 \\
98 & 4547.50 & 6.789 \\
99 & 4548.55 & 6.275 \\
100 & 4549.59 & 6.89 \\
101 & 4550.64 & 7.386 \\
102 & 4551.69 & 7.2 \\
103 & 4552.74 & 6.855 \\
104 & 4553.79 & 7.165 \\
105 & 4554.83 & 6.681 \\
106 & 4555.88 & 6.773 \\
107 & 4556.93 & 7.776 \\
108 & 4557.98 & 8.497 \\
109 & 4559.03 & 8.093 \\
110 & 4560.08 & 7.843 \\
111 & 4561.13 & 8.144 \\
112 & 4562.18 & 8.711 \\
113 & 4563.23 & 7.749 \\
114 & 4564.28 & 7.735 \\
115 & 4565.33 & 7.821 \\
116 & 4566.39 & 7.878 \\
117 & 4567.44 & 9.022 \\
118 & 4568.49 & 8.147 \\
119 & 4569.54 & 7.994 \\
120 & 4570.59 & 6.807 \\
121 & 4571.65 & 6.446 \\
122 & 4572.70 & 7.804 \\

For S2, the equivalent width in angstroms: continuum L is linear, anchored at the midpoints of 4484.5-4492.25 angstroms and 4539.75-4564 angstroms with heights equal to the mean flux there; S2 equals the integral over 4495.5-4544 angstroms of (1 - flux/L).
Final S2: 2.7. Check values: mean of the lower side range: 7.04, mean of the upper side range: 7.28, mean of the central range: 6.75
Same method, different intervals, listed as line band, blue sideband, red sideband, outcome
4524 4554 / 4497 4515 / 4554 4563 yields 4.8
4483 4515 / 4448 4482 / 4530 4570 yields -3.3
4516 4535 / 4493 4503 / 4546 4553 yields 1.3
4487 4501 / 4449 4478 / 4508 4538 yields -1.2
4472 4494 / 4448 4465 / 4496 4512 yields -1.5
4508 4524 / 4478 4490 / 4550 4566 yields -0.4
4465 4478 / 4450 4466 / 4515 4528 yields -2.6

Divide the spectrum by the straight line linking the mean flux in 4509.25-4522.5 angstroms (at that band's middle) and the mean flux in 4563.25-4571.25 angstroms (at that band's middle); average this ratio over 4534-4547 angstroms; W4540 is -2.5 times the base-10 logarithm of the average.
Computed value 0.17 mag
